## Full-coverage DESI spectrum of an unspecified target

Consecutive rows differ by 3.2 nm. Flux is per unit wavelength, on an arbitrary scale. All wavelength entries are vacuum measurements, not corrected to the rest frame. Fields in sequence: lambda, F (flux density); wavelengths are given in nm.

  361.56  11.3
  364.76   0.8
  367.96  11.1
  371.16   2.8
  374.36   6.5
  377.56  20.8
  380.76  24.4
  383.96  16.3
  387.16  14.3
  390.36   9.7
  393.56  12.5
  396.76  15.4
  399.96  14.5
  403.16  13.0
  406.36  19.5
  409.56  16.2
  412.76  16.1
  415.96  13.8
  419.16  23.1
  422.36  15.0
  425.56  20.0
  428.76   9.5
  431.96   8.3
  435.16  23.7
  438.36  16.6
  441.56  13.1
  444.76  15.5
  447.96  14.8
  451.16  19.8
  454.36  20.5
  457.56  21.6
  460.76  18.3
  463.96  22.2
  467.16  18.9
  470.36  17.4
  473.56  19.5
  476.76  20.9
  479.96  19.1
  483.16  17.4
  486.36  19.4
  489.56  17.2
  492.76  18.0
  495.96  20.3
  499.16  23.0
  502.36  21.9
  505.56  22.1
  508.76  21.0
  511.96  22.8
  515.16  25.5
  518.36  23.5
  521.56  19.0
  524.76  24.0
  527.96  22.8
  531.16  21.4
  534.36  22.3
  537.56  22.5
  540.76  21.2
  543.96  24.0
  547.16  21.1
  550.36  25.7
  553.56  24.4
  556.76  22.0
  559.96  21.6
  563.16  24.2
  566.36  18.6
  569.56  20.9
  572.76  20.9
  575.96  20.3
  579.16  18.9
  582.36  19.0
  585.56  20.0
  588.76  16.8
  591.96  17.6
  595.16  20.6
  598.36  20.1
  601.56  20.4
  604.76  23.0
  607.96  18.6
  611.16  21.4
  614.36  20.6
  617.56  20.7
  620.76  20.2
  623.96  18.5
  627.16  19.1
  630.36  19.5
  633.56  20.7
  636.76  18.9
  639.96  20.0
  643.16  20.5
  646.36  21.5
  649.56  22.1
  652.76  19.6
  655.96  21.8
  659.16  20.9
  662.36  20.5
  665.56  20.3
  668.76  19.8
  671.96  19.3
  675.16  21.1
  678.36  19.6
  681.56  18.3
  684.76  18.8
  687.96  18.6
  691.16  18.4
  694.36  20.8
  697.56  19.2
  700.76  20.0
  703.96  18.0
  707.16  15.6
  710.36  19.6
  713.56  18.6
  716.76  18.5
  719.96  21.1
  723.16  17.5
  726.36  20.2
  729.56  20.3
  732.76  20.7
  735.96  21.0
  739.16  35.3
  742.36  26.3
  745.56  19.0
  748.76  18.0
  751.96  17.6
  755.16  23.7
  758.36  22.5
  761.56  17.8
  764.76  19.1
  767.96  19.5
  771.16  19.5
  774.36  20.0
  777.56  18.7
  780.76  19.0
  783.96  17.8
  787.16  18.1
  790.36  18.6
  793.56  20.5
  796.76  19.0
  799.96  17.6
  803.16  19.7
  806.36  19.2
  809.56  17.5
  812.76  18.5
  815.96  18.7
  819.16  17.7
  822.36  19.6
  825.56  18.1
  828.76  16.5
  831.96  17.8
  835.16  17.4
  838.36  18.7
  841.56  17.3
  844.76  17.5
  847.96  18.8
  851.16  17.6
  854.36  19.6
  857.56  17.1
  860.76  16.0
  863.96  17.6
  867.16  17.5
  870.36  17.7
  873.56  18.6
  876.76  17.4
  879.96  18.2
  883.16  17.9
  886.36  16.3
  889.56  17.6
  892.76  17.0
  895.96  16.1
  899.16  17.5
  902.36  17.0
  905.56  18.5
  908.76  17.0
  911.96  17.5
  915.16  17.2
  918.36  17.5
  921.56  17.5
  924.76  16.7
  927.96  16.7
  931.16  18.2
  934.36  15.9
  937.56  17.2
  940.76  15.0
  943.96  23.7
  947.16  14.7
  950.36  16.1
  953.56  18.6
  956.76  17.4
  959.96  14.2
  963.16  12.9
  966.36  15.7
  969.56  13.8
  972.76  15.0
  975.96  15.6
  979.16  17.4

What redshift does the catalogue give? 0.125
